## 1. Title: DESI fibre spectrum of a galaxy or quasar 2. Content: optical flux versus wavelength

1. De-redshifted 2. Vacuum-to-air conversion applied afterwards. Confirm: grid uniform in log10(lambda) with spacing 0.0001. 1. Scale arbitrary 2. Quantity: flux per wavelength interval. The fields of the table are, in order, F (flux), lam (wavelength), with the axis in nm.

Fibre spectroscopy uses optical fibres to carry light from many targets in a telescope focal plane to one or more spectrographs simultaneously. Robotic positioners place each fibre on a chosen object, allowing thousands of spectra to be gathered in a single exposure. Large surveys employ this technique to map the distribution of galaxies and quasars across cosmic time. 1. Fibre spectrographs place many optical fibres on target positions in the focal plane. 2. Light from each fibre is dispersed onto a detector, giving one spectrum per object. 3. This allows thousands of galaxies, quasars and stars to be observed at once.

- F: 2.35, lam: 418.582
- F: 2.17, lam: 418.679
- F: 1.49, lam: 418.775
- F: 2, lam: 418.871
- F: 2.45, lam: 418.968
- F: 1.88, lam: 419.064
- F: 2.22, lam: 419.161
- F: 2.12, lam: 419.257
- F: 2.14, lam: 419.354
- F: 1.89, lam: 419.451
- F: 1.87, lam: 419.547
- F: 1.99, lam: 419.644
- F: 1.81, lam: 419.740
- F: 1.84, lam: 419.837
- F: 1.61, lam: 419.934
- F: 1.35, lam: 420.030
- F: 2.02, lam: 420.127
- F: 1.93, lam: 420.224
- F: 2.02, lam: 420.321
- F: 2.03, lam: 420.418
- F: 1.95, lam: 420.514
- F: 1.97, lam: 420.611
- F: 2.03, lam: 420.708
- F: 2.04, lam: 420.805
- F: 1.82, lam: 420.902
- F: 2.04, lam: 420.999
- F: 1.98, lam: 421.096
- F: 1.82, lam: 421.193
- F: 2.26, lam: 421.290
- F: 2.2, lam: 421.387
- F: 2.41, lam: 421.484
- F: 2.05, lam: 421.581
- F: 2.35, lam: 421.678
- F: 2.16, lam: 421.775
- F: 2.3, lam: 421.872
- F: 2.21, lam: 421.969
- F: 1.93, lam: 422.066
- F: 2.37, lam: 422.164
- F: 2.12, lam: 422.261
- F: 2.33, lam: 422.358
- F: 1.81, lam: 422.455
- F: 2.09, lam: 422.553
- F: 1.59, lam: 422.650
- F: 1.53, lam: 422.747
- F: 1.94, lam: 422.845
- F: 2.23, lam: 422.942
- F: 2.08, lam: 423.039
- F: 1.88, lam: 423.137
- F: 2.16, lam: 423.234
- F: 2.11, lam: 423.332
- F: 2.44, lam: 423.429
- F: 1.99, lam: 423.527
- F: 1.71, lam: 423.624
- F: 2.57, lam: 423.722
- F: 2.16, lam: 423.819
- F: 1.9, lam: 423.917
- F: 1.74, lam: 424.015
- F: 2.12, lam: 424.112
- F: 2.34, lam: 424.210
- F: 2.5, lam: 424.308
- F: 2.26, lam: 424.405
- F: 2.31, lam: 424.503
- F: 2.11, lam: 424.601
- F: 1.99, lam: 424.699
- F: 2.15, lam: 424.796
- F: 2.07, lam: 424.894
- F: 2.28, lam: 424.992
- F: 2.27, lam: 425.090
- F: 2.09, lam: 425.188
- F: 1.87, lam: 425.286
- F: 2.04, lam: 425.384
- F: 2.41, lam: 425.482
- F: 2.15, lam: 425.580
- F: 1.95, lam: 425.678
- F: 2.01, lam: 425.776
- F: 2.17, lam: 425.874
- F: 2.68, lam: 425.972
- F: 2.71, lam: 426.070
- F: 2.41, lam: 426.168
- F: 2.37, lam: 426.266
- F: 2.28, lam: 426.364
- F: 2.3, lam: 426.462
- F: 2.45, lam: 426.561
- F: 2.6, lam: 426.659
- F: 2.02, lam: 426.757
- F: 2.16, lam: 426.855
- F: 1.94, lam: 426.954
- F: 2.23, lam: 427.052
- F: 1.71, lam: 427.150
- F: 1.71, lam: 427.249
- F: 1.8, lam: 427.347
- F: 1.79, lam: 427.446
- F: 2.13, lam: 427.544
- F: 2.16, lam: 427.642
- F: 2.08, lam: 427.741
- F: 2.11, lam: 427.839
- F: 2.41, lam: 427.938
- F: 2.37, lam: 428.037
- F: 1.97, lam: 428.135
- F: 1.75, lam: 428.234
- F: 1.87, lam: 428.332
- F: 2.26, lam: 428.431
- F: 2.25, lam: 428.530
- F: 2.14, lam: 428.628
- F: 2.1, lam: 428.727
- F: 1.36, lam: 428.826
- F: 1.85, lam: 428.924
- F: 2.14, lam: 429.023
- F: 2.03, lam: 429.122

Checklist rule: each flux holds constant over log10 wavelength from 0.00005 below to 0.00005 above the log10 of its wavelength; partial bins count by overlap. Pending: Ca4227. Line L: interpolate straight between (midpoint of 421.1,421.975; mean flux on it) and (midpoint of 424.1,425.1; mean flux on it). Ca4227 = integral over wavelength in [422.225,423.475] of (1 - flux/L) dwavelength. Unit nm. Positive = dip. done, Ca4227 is 0.10 nm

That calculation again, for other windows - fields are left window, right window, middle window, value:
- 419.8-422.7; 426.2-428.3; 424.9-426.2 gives -0.087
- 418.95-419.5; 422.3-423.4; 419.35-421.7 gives 0.100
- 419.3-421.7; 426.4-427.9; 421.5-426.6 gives -0.311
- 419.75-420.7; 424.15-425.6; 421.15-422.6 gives -0.135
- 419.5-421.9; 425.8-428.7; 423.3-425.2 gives -0.065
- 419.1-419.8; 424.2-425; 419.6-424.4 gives 0.154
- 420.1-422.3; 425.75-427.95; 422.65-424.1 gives 0.072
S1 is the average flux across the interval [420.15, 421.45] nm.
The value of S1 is 2.01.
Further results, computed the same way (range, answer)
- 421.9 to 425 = 2.09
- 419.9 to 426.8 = 2.12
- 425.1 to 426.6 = 2.26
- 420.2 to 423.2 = 2.05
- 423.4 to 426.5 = 2.2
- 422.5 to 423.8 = 2.03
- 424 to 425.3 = 2.17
